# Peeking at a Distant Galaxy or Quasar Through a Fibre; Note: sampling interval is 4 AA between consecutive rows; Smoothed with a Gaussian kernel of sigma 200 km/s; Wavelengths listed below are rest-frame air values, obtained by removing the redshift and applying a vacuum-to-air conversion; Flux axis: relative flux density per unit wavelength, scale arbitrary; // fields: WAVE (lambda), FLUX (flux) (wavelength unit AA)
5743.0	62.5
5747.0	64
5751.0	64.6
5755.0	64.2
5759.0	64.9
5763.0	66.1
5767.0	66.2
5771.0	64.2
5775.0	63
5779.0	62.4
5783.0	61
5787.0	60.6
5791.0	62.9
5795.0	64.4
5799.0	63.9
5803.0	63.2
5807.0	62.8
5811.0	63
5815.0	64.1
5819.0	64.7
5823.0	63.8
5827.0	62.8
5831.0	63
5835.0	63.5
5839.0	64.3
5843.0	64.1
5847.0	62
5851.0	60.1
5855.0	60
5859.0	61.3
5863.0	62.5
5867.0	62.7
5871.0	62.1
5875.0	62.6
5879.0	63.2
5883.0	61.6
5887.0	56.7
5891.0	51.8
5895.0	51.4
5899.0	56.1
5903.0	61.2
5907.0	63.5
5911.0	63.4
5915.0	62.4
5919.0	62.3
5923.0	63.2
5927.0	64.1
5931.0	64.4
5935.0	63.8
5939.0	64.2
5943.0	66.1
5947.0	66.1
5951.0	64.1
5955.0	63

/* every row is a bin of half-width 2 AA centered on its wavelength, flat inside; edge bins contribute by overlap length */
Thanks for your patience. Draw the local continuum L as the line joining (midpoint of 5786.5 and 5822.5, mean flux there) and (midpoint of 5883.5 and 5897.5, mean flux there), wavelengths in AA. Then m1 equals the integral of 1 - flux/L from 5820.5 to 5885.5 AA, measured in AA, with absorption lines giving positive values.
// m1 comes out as -4.7 AA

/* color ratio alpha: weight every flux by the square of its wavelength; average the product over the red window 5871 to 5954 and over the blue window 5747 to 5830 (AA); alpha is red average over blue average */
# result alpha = 1.01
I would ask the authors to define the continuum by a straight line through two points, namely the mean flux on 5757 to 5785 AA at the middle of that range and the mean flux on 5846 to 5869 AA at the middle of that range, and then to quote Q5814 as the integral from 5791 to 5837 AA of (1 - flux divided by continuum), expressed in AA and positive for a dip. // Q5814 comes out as -0.6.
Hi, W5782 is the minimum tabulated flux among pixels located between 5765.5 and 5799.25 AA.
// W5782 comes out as 60.6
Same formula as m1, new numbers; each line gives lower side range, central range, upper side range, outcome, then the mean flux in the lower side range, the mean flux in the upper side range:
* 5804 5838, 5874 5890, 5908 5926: 0.7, 63.5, 62.9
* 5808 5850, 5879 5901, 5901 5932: 2.4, 63.4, 63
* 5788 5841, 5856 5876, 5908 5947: 0.5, 63.5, 63.9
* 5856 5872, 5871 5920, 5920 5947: 2.6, 62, 64.4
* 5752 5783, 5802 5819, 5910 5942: 0.2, 64.2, 63.6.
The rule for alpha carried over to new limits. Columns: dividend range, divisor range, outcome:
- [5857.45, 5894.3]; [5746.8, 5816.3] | 0.98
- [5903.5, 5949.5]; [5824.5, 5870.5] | 1.05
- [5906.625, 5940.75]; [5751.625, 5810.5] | 1.05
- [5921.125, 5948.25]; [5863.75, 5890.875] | 1.08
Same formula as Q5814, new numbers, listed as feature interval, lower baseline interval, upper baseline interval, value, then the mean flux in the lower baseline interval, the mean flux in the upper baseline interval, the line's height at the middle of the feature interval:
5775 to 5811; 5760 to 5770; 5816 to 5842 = 1.2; 65.8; 63.7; 64.9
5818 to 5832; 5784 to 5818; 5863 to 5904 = -0.4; 63.1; 59.1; 61.9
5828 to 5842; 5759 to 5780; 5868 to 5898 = -0.6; 64.5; 58.5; 61.1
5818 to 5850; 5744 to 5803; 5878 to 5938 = -0.5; 63.7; 60.6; 62.3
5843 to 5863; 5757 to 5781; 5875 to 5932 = 0.2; 64.5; 60.4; 61.9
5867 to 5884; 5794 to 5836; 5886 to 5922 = -0.6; 63.5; 58.9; 60.4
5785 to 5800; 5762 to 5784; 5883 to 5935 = 0.1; 63.8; 60.2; 63.3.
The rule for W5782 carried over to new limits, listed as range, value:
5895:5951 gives 51.4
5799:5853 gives 60.1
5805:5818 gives 62.8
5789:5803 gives 62.9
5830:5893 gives 51.8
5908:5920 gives 62.3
